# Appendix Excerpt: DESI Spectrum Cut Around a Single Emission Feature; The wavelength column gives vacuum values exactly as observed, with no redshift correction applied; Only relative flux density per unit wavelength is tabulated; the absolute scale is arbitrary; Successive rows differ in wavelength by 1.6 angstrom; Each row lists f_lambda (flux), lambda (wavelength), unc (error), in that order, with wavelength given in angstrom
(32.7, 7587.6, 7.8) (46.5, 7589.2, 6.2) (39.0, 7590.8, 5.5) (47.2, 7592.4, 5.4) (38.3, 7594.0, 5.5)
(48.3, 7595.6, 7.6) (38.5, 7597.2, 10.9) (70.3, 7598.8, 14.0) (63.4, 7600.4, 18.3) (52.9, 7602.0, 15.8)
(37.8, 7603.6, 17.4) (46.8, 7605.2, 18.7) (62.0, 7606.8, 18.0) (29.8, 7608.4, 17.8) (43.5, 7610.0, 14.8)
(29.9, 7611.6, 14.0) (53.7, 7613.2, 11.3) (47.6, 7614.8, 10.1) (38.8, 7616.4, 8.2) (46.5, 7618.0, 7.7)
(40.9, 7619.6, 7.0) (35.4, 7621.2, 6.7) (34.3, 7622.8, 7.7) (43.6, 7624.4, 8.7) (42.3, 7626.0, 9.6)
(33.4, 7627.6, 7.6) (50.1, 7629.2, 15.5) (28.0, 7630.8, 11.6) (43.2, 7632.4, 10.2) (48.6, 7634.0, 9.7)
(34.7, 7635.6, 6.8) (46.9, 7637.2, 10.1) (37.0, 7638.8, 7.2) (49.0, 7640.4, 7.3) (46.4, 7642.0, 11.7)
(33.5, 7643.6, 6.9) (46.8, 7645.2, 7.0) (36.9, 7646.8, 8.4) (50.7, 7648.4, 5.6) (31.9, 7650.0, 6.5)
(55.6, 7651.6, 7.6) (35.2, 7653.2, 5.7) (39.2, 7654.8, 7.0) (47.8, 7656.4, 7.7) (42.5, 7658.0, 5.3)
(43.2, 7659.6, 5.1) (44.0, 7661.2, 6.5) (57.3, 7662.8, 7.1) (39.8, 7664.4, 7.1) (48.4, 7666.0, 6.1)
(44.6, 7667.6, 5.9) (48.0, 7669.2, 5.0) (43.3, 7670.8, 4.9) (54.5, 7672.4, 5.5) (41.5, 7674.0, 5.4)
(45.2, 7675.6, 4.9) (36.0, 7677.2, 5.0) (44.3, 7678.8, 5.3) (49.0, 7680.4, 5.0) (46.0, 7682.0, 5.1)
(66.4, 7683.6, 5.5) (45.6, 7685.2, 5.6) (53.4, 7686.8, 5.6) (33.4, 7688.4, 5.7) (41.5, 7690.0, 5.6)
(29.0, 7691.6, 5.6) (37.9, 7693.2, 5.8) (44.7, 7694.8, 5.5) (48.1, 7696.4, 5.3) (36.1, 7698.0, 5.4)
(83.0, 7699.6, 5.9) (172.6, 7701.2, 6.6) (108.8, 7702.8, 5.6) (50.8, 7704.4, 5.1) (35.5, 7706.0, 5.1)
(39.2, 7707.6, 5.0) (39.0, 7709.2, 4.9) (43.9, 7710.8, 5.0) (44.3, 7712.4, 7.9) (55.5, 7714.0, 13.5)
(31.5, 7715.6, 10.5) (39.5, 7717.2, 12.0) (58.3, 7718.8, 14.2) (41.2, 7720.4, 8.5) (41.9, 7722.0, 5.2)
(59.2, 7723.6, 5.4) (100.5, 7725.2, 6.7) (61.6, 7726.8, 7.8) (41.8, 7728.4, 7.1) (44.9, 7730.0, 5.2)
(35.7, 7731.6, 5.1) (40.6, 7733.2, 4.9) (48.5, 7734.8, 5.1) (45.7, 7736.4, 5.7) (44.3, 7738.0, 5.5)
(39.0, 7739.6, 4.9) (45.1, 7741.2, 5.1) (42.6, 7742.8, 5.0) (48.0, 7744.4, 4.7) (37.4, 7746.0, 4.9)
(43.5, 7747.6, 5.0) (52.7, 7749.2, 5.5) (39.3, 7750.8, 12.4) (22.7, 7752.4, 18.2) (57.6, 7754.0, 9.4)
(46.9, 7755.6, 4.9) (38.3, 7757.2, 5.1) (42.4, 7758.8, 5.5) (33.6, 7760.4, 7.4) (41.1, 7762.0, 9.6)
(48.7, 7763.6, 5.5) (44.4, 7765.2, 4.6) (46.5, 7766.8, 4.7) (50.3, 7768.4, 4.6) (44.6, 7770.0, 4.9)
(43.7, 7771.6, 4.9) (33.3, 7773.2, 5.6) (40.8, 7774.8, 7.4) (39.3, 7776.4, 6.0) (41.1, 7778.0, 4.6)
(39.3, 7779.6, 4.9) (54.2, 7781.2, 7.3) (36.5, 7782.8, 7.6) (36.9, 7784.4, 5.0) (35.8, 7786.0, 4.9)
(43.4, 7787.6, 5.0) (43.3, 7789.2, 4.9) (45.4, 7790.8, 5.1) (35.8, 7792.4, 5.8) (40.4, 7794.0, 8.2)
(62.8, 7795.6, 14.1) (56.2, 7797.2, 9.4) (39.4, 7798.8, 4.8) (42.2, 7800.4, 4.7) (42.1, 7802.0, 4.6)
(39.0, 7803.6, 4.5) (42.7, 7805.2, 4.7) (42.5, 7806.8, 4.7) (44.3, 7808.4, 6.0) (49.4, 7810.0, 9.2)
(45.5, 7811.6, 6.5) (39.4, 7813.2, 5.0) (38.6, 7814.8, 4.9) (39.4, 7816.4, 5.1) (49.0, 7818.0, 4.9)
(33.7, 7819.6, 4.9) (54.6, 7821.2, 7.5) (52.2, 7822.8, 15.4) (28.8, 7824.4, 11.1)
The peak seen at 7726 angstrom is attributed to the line [N II] 6583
